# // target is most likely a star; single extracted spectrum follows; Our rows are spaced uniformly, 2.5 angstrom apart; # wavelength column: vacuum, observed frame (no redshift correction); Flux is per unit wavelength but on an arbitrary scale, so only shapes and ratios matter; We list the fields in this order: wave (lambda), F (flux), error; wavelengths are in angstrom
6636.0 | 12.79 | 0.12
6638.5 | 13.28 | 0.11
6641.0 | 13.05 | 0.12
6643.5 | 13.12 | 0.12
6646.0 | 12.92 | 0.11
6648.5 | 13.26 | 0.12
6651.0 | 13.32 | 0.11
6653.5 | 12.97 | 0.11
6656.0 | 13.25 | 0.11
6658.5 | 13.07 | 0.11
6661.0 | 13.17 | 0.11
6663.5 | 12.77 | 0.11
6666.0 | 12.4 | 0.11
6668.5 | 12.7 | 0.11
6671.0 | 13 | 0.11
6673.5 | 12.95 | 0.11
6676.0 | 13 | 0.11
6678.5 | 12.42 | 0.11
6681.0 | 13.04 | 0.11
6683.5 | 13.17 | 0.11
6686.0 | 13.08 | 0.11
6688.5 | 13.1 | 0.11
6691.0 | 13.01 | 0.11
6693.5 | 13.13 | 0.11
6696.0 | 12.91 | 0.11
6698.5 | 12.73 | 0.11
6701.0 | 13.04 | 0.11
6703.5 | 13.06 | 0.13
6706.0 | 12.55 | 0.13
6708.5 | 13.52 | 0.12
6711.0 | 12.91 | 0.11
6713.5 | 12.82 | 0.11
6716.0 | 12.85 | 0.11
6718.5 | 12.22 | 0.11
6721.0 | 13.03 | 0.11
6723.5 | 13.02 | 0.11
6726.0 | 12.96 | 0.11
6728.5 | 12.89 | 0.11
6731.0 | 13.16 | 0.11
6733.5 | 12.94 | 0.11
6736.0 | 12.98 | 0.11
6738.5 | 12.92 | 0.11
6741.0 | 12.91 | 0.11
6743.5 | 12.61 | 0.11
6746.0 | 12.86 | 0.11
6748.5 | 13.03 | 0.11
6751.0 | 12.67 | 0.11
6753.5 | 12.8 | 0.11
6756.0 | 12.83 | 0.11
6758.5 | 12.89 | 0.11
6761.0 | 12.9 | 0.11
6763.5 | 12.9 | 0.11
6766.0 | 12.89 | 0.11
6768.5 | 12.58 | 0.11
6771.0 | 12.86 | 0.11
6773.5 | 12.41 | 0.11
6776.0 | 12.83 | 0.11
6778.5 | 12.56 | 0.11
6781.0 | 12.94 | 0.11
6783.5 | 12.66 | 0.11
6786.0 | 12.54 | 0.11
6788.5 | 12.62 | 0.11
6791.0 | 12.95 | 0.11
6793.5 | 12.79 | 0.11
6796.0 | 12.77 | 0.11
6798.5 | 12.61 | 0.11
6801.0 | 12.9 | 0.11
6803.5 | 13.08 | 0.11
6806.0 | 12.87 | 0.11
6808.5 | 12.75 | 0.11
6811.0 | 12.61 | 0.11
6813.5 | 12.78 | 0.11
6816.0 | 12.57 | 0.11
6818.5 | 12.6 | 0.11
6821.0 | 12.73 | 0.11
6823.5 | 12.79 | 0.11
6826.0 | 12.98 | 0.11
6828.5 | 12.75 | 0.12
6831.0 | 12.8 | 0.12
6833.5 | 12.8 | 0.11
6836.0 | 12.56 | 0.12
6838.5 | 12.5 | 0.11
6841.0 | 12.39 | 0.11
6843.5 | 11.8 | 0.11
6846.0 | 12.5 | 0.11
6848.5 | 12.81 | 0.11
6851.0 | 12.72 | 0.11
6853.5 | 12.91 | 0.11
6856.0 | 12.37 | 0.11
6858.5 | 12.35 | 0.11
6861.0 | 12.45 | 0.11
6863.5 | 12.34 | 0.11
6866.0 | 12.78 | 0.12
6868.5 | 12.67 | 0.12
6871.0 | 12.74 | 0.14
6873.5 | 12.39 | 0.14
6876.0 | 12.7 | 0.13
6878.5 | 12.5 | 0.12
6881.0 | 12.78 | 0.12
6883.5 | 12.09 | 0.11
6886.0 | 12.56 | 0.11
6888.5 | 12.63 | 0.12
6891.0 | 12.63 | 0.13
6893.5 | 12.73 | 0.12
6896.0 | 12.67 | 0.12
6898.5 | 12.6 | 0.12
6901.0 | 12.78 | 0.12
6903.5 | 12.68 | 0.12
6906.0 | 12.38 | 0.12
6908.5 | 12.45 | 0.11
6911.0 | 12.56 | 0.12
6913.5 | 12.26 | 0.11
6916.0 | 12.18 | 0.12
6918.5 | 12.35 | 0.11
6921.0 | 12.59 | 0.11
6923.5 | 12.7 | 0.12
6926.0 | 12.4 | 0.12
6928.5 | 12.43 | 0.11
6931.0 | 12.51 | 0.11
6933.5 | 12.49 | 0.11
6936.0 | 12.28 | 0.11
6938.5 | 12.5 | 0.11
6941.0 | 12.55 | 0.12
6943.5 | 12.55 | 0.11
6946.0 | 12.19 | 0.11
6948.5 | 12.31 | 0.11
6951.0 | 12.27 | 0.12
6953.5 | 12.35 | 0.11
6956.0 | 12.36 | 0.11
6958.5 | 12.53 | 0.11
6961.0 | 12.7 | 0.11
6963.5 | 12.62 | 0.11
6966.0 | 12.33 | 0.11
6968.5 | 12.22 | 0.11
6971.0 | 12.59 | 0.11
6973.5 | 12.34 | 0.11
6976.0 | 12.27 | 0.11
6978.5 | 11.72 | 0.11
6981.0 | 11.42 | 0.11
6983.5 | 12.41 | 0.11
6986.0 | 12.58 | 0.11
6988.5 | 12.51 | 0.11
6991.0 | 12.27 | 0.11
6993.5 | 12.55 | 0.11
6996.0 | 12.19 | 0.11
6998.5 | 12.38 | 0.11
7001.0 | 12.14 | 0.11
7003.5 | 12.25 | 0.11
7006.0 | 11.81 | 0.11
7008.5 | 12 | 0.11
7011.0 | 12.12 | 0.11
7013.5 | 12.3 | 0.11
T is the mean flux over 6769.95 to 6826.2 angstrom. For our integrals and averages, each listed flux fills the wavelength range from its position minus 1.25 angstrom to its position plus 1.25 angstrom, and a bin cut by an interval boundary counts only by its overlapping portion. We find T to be 12.7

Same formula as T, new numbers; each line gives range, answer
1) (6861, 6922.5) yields 12.5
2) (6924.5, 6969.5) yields 12.4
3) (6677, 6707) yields 12.9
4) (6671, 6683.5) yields 12.9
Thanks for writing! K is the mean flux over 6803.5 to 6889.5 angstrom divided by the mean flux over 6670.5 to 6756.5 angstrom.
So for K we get 1.0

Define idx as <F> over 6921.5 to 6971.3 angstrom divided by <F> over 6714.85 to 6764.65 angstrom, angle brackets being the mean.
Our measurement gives 0.97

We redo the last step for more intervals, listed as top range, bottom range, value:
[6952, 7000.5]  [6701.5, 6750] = 0.96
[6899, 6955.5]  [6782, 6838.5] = 0.98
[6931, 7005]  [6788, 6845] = 0.97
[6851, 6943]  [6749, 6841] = 0.98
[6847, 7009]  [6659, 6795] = 0.97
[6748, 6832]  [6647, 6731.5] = 0.99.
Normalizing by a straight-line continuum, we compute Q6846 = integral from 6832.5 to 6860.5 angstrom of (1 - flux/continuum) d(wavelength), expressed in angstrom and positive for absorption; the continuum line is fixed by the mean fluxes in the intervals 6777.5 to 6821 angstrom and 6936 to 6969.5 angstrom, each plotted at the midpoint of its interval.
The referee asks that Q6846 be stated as 0.3 angstrom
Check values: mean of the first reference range 12.7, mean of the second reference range 12.4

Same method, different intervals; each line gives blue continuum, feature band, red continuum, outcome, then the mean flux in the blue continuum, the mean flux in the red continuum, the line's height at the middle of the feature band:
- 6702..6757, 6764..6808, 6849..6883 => 0.02 angstrom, 12.9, 12.6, 12.8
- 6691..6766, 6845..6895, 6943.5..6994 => -0.08 angstrom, 12.9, 12.3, 12.6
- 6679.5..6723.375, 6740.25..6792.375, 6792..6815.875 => 0.30 angstrom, 12.9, 12.8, 12.8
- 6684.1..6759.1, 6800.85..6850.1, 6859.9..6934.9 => 0.07 angstrom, 12.9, 12.5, 12.7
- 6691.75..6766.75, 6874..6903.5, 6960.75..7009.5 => -0.25 angstrom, 12.9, 12.3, 12.5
